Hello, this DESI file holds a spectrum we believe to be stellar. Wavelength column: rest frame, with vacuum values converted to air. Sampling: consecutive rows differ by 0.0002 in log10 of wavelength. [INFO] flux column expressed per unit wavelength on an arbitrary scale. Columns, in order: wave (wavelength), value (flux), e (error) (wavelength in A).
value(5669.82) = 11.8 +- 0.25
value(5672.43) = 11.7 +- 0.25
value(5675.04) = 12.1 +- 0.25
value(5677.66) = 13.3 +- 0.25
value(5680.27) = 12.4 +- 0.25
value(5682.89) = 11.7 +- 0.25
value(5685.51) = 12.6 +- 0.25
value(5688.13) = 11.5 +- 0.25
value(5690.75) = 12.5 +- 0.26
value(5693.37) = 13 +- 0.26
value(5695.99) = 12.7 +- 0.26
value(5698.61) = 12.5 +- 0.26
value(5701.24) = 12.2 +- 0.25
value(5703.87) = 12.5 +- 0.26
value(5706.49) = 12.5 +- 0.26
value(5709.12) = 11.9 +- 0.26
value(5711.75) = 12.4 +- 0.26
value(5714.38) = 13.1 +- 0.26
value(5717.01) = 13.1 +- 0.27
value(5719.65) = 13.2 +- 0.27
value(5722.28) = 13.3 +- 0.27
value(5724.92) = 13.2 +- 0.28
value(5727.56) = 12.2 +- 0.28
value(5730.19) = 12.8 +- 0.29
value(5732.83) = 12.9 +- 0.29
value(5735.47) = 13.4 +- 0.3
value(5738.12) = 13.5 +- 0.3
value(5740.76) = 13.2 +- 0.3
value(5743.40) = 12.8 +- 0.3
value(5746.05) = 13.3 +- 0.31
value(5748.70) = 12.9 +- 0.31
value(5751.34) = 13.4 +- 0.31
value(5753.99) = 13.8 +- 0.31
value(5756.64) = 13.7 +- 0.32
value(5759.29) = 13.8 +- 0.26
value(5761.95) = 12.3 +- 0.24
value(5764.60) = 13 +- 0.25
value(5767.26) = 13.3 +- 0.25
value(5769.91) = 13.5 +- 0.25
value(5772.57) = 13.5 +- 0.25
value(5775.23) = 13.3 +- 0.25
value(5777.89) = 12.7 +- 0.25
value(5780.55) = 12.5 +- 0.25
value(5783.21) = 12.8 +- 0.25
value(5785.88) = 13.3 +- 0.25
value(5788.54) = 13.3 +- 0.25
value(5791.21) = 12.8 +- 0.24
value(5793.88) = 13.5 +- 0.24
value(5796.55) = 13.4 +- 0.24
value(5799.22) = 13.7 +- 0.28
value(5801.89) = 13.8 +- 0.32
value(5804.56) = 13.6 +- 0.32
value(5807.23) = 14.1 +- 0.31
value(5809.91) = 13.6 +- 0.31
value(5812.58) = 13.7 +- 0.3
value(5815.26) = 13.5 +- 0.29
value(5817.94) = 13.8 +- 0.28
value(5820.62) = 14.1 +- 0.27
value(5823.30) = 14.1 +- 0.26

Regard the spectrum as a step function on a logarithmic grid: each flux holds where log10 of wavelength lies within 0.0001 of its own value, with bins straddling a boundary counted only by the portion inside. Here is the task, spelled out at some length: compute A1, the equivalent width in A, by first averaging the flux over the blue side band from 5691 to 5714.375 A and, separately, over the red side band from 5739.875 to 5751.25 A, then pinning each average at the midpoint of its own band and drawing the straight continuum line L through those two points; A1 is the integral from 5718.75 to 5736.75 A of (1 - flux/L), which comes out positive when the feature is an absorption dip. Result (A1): -0.2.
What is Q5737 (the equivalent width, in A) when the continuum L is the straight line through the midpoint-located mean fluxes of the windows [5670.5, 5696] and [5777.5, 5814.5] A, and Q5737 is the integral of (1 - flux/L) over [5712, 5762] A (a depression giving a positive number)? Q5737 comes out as -1.33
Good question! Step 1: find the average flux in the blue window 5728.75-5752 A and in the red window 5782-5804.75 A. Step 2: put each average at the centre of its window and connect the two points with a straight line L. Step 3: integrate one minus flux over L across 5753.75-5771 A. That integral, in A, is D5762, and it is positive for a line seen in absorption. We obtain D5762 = -0.13 A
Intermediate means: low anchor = 13.1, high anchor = 13.3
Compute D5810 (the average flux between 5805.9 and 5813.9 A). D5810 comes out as 13.8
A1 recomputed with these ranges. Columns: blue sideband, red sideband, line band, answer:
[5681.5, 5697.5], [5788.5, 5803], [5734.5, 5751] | -0.40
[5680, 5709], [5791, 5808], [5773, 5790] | 0.47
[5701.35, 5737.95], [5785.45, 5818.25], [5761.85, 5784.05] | 0.43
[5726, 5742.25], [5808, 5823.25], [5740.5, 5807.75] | 0.57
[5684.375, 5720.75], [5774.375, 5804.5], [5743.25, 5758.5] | -0.54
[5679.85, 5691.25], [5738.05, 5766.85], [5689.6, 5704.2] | -0.35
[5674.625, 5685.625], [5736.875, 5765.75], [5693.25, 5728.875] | 0.25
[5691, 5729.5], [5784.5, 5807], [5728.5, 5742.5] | -0.22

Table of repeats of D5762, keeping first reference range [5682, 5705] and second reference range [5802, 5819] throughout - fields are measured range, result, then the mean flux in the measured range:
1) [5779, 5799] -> 0.5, 13.1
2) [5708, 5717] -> 0.0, 12.6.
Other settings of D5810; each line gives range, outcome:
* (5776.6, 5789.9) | 12.9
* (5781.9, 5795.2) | 13.1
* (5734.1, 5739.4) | 13.4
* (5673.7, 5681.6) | 12.6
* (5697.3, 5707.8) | 12.4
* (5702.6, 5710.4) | 12.3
